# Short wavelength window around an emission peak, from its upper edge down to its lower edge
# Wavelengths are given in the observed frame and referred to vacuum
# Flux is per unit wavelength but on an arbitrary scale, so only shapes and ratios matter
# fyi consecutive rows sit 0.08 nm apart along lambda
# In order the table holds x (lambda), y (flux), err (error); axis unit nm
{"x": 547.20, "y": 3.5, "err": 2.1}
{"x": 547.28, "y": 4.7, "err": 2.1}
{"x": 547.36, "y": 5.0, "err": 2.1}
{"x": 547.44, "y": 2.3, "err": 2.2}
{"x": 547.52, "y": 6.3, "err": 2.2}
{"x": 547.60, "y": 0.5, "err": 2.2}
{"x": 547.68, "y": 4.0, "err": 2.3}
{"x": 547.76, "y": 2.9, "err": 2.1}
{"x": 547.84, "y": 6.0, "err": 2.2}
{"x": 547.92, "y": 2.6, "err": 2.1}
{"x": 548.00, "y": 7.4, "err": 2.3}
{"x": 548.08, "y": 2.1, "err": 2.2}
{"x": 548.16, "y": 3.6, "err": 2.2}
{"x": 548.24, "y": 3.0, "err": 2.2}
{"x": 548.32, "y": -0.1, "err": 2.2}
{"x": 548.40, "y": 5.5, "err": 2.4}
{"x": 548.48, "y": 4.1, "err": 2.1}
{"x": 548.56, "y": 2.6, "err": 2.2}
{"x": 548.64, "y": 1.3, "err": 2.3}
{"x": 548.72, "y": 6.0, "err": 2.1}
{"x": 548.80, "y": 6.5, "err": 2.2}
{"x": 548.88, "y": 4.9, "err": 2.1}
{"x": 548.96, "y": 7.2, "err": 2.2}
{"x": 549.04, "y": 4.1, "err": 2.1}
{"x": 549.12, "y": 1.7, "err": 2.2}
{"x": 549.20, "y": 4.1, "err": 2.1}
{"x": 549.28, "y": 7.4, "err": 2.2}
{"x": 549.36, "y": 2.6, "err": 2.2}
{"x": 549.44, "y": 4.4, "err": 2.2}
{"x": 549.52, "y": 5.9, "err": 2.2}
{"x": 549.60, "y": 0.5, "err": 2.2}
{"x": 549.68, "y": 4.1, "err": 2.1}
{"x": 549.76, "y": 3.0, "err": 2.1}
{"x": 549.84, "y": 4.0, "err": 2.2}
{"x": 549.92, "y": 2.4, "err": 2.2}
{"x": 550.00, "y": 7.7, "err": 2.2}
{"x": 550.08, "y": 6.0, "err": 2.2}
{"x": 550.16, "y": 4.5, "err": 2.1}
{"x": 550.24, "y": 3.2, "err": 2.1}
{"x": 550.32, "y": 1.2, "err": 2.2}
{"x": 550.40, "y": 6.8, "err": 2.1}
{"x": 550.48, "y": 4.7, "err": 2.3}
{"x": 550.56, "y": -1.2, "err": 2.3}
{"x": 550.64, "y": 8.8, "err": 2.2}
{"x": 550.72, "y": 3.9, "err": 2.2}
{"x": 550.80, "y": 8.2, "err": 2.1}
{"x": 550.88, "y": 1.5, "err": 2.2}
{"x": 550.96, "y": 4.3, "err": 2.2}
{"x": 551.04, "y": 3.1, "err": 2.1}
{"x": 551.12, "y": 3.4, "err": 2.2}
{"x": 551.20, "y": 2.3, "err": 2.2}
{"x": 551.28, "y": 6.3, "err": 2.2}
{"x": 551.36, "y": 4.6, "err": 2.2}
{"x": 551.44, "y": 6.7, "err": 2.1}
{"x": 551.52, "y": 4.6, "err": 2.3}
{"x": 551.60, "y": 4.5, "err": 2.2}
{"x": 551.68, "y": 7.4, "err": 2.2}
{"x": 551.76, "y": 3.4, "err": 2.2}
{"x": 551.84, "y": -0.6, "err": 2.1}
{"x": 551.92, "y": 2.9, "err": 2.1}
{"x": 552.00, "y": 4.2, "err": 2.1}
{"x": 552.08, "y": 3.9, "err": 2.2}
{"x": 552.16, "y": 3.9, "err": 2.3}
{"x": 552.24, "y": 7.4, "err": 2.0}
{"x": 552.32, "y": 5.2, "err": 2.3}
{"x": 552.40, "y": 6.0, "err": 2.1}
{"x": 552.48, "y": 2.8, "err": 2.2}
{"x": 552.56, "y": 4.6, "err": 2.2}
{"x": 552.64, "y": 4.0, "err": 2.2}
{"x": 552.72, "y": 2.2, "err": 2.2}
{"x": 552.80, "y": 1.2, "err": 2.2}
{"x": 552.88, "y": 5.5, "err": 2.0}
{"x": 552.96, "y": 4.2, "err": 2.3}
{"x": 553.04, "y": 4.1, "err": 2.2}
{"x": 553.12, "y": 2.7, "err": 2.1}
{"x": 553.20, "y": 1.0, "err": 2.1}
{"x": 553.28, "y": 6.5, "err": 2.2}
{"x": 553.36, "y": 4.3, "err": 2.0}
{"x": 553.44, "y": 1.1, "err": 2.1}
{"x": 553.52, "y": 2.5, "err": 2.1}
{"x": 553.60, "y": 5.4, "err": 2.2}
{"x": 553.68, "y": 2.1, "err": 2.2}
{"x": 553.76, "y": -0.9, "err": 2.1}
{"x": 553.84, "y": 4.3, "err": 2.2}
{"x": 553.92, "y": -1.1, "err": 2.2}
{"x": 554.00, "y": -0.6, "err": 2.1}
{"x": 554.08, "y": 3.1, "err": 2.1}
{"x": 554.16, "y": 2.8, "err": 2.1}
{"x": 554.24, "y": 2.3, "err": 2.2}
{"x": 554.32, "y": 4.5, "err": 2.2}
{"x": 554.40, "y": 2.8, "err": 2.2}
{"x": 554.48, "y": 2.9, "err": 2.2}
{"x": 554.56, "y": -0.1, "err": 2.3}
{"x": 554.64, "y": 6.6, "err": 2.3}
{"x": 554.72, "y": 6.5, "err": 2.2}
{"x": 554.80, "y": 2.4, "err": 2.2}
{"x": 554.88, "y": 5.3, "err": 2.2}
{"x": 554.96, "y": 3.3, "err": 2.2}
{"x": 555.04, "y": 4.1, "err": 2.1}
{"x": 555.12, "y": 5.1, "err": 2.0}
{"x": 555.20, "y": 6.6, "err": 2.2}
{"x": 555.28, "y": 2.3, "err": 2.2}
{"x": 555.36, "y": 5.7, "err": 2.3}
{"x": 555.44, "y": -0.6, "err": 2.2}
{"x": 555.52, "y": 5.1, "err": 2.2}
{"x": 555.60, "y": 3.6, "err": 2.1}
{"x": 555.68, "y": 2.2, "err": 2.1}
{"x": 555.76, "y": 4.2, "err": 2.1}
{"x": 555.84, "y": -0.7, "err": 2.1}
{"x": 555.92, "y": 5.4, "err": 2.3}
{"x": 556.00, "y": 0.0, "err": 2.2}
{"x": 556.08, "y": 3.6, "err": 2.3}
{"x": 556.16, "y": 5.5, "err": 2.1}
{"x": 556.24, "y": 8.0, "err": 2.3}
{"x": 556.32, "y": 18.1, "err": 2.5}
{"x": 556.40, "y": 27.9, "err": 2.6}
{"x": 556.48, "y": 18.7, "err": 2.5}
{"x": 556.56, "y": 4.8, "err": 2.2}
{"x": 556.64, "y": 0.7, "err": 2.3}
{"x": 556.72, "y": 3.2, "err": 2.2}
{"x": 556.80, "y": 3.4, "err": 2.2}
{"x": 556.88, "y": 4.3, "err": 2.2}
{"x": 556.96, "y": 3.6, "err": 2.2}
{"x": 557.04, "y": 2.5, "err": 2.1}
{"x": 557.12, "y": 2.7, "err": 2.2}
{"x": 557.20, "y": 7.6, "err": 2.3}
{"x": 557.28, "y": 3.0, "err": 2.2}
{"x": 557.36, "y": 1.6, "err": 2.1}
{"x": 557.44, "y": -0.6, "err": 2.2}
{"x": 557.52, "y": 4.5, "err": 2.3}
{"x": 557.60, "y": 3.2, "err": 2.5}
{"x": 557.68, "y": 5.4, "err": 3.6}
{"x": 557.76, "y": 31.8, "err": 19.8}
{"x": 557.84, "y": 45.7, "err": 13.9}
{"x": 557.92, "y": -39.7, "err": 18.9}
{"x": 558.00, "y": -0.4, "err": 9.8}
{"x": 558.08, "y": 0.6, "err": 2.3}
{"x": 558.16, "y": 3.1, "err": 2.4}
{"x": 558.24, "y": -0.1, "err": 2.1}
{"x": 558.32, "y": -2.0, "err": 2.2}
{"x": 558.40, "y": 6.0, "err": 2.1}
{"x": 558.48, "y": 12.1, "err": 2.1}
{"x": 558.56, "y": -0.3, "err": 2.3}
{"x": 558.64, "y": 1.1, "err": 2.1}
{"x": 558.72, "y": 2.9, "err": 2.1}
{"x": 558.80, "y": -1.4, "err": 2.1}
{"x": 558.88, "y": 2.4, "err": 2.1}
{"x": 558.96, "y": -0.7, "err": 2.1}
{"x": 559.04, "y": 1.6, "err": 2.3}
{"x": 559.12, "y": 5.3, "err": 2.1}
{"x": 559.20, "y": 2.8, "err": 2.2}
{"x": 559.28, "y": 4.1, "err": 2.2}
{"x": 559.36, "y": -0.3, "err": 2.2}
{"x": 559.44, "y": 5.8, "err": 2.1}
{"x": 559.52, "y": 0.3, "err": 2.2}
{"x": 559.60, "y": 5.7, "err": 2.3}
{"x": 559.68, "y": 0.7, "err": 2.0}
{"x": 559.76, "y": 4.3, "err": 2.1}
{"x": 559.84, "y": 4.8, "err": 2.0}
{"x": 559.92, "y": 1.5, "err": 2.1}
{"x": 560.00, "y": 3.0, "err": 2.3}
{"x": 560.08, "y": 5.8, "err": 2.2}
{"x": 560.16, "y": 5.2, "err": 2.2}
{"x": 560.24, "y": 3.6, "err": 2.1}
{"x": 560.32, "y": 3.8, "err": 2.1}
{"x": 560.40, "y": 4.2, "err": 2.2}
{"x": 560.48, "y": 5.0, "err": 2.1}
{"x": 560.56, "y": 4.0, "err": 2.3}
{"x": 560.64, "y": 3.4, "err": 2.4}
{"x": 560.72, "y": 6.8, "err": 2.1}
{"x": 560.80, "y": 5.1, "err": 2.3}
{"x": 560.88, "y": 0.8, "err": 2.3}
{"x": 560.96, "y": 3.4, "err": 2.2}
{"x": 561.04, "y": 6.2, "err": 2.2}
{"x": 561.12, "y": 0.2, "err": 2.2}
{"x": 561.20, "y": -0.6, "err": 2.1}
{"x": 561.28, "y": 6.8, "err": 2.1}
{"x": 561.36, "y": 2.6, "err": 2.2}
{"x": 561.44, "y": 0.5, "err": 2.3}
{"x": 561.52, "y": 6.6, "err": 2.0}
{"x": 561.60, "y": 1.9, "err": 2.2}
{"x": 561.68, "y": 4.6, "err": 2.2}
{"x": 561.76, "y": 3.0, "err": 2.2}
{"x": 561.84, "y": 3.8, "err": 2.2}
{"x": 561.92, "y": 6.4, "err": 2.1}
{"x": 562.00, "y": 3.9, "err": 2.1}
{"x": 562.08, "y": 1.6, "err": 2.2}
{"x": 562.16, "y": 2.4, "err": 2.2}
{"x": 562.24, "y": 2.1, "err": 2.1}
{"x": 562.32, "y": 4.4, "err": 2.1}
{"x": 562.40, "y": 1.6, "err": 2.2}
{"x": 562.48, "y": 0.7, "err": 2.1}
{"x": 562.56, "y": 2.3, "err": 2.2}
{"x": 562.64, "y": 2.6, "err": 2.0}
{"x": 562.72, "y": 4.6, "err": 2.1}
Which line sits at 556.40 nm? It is Hbeta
